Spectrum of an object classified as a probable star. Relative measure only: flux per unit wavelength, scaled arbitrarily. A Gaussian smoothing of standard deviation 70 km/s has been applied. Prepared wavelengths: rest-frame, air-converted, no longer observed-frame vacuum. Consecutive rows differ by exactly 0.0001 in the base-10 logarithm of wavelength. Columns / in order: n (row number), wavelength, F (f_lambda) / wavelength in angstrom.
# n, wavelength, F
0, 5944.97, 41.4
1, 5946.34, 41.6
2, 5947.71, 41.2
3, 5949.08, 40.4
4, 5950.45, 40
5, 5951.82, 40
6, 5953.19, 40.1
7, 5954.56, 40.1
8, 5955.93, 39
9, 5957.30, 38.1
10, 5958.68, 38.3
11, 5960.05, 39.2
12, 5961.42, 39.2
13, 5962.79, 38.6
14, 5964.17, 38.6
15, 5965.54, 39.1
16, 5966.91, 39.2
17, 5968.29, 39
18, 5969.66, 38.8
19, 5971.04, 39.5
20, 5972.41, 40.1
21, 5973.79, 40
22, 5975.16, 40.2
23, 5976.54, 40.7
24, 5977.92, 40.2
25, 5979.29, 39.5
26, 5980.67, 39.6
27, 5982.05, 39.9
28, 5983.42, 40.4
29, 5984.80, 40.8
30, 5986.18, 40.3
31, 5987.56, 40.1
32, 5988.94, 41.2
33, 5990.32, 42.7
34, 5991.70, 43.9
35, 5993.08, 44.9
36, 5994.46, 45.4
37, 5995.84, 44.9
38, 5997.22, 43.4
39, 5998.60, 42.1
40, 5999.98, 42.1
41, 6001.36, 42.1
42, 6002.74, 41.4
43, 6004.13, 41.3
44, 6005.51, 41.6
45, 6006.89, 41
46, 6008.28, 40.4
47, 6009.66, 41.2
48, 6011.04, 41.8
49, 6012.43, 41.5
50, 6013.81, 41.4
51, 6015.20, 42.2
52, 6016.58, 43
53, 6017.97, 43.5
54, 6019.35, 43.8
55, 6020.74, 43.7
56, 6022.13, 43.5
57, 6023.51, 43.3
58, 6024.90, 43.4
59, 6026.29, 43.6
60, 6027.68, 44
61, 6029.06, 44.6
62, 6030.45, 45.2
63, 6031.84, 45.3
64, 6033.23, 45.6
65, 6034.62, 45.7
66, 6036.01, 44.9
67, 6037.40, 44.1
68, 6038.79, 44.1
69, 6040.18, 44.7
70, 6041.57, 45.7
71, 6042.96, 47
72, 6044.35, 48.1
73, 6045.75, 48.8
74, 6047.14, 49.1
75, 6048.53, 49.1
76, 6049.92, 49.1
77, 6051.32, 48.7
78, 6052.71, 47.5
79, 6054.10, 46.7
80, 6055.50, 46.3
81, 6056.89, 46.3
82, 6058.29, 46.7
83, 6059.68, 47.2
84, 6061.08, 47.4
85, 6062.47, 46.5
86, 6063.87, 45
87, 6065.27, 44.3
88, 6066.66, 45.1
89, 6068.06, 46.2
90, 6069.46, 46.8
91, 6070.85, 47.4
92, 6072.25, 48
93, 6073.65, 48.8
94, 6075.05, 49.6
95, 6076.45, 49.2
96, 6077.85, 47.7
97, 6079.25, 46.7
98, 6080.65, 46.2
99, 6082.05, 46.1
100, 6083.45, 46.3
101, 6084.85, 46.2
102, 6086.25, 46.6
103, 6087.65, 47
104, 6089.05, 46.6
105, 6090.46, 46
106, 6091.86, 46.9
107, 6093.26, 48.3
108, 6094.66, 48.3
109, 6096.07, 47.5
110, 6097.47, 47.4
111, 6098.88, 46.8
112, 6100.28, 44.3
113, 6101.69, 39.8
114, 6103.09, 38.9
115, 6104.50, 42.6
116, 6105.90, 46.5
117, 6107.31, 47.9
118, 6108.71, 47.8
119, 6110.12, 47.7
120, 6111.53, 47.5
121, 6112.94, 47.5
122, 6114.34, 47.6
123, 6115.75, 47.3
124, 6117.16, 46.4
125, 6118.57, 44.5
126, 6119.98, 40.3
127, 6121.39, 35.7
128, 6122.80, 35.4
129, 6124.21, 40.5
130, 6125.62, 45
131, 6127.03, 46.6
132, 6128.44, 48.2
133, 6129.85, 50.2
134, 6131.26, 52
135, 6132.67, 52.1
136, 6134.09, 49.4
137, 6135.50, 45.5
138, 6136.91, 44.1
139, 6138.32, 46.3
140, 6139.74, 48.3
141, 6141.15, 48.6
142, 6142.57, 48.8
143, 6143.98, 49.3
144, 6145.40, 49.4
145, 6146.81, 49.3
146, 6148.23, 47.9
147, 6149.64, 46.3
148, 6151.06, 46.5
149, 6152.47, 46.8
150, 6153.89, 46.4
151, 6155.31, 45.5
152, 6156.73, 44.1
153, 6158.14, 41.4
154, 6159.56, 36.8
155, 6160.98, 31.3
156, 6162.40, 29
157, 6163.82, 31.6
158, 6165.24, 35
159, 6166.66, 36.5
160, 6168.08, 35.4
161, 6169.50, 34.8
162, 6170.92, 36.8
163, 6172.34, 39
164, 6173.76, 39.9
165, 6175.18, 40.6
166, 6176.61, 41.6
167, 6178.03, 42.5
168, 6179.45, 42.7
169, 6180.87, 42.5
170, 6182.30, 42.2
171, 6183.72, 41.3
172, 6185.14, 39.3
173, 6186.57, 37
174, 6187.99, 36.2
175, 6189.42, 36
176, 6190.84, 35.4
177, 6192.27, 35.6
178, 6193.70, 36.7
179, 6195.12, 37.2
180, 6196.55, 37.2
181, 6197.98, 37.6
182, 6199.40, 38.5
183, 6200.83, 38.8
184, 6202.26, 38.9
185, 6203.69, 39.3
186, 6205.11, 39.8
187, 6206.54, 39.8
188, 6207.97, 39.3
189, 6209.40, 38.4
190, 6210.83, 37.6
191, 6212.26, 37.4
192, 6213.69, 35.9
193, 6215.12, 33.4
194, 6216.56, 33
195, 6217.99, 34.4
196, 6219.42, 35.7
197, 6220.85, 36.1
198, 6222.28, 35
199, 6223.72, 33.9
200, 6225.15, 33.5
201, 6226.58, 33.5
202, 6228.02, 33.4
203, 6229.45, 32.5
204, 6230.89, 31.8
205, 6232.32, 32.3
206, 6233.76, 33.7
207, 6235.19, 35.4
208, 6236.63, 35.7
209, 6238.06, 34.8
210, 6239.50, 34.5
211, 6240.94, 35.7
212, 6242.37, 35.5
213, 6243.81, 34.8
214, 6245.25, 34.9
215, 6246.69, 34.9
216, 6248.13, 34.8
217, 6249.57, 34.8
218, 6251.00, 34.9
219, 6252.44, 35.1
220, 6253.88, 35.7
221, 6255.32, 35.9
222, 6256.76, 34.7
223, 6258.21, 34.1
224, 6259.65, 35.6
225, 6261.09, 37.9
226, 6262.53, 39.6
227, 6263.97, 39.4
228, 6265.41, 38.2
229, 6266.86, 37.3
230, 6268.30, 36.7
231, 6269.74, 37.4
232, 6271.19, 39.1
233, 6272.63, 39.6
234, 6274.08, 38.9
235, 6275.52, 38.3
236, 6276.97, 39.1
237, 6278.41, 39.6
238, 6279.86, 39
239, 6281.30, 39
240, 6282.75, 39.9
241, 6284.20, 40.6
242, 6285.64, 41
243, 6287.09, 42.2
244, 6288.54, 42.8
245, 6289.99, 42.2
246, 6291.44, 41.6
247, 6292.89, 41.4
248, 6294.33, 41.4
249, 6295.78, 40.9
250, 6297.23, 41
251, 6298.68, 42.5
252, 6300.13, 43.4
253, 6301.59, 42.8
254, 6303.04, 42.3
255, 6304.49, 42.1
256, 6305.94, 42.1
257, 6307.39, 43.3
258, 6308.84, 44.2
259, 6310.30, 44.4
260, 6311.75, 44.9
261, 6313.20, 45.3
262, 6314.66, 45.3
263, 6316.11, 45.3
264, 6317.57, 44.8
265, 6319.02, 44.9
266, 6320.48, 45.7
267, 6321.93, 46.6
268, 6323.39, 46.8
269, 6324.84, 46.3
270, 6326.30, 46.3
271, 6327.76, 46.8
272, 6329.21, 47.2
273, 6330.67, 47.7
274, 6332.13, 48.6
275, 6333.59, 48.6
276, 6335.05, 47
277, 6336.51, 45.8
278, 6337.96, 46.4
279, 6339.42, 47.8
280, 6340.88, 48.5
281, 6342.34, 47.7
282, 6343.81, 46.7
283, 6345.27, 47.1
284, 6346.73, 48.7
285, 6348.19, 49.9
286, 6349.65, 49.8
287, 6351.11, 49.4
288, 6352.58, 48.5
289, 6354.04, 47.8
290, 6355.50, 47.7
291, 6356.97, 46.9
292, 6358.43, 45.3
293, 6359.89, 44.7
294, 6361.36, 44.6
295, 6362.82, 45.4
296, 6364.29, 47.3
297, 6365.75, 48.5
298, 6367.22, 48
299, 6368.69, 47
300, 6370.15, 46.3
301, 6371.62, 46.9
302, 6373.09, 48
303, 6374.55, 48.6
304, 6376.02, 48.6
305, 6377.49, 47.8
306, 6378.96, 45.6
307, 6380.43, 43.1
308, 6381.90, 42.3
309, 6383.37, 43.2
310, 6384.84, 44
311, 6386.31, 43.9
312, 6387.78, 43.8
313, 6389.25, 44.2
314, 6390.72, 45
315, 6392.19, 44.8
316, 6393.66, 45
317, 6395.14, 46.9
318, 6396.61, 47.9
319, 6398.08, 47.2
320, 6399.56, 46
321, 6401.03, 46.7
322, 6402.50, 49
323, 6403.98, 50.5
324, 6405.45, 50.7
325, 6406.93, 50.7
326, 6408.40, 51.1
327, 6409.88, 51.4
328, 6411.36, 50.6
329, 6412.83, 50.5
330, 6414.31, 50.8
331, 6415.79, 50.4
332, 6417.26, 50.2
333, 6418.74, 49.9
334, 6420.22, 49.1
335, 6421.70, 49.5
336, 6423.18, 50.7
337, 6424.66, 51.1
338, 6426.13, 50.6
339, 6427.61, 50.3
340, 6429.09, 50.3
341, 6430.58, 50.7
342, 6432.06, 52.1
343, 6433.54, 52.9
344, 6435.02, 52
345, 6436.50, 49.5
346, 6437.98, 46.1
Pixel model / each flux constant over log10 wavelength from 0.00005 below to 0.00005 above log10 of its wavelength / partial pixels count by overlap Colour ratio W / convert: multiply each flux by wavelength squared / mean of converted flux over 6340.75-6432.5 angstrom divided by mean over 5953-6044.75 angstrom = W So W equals 1.29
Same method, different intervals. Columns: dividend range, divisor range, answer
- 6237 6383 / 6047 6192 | 1.03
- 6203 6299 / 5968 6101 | 0.90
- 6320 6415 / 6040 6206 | 1.16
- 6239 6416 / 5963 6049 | 1.14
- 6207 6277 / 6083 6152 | 0.81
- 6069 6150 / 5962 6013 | 1.18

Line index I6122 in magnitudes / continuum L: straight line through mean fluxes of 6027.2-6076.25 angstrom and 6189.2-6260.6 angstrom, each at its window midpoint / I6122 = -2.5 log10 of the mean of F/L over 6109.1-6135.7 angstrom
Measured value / -0.090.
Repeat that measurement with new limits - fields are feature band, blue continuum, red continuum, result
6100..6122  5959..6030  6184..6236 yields -0.16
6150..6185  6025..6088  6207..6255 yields -0.01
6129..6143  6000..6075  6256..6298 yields -0.14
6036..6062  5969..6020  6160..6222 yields -0.16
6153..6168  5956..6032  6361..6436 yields 0.17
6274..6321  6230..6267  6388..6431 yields -0.07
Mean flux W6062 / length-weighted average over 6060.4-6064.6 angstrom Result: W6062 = 46.3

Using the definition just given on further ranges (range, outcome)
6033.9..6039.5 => 44.7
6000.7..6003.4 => 41.8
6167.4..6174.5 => 37.2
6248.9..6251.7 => 35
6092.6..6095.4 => 48.2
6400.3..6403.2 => 47.9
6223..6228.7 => 33.6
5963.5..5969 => 39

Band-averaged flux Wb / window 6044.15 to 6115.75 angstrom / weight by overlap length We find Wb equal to 46.8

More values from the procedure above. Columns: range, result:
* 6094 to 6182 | 43.7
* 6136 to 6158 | 47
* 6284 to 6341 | 44.5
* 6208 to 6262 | 35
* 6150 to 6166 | 39.6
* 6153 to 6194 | 38.4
